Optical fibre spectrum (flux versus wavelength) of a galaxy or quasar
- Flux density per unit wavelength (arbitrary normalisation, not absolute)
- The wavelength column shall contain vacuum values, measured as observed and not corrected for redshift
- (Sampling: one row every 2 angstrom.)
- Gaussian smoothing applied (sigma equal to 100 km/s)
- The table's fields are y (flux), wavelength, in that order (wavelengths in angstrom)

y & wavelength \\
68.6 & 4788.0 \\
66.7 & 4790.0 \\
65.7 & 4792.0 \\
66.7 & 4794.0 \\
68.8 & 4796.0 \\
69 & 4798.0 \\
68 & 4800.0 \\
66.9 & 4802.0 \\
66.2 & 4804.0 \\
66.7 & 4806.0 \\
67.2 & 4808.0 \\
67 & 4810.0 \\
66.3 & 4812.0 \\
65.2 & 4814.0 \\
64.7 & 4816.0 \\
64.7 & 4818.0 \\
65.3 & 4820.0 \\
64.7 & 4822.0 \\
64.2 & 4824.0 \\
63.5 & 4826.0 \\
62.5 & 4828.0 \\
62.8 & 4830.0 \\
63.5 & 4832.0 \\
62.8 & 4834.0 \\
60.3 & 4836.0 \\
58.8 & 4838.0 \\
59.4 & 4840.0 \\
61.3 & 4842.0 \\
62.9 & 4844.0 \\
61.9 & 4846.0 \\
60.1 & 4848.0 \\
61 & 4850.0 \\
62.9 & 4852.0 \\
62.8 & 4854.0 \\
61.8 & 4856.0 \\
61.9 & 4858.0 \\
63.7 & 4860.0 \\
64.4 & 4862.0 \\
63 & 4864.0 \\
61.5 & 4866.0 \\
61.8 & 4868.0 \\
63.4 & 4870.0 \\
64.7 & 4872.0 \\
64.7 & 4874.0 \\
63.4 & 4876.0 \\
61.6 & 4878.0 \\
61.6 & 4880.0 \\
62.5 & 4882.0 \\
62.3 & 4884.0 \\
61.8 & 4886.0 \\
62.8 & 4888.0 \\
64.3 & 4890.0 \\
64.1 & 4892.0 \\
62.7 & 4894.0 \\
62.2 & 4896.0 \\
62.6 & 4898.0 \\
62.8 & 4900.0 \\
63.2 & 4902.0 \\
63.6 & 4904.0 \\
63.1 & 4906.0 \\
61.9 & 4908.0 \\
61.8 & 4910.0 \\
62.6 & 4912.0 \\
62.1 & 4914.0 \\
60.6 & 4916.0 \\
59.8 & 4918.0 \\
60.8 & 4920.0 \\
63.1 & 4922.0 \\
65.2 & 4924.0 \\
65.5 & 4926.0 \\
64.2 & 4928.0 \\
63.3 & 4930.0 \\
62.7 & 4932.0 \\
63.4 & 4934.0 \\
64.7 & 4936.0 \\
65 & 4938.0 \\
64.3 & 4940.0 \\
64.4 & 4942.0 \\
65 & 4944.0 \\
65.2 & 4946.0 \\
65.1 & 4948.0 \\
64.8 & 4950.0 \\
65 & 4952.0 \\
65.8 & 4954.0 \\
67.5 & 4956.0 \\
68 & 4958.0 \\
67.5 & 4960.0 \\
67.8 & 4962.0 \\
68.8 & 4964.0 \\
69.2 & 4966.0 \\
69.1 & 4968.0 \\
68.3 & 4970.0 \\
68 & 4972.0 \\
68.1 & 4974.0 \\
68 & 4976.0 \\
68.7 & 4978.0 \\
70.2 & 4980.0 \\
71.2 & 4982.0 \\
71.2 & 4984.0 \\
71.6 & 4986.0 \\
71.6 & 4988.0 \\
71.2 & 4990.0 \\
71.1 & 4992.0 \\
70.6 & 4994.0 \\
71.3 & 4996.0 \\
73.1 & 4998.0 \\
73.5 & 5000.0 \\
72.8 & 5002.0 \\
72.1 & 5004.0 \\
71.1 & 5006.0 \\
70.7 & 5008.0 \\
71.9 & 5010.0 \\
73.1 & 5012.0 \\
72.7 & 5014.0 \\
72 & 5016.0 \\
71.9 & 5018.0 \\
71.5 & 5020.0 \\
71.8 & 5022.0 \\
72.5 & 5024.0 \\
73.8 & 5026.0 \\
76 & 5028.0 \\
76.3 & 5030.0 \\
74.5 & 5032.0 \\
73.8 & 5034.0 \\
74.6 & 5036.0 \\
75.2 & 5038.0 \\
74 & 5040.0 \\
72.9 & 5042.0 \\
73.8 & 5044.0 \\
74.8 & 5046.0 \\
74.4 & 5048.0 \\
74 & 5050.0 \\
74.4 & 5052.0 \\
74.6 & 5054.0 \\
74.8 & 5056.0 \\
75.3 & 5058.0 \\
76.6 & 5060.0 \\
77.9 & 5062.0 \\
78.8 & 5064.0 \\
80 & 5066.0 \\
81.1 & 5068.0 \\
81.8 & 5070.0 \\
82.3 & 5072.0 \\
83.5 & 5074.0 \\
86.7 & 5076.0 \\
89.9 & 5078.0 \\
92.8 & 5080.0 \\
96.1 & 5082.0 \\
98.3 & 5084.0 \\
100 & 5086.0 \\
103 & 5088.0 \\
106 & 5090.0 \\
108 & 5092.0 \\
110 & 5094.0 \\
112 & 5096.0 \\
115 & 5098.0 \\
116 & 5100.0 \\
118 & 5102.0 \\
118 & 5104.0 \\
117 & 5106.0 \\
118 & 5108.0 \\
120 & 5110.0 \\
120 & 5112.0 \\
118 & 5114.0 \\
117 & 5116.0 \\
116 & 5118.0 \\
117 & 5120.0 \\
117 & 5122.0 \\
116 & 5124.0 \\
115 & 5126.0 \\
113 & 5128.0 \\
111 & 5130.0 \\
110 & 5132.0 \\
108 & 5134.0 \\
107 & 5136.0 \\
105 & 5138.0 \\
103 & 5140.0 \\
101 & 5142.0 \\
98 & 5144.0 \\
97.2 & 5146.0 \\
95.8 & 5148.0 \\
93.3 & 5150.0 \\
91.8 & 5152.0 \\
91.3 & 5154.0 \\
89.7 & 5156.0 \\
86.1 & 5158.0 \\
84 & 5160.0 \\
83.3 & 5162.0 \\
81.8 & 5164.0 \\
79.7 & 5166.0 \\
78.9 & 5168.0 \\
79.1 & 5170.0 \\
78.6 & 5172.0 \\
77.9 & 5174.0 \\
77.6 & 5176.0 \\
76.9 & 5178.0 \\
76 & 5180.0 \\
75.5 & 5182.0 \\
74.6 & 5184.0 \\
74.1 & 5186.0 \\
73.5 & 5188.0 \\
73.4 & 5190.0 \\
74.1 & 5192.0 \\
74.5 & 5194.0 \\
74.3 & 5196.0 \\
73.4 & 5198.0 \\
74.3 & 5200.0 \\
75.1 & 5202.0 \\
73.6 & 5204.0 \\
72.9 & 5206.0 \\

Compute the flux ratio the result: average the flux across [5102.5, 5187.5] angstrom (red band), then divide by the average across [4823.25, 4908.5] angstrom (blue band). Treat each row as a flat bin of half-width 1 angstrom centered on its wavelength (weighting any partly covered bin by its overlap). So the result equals 1.6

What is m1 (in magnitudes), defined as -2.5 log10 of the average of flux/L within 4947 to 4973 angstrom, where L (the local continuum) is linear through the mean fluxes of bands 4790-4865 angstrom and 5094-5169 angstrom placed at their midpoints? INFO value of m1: 0.213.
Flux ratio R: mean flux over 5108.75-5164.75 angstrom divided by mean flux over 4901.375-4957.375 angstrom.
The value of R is 1.6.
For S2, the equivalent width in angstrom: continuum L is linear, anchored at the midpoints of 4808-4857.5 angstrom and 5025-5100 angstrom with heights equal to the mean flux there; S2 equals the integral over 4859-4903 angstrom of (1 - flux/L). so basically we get 3.0 angstrom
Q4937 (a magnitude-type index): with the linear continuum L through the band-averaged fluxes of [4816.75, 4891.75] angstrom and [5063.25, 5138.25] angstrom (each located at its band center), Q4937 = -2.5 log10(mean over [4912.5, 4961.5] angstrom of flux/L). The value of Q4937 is 0.20 mag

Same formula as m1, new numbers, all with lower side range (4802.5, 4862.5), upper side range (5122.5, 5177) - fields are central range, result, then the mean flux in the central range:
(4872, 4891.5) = 0.09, 62.9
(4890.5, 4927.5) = 0.13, 62.7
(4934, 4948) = 0.15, 64.7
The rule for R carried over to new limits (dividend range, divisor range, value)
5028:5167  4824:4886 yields 1.52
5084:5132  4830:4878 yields 1.82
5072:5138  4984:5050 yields 1.49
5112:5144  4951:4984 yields 1.63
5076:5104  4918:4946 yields 1.64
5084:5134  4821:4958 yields 1.80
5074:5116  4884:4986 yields 1.66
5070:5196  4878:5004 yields 1.47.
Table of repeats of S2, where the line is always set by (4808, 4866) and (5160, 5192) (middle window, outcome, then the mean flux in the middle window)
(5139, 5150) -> -3.23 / 98.5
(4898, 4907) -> 0.37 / 63.1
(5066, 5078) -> -1.70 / 83.4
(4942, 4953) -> 0.45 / 65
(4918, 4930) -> 0.60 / 63.4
